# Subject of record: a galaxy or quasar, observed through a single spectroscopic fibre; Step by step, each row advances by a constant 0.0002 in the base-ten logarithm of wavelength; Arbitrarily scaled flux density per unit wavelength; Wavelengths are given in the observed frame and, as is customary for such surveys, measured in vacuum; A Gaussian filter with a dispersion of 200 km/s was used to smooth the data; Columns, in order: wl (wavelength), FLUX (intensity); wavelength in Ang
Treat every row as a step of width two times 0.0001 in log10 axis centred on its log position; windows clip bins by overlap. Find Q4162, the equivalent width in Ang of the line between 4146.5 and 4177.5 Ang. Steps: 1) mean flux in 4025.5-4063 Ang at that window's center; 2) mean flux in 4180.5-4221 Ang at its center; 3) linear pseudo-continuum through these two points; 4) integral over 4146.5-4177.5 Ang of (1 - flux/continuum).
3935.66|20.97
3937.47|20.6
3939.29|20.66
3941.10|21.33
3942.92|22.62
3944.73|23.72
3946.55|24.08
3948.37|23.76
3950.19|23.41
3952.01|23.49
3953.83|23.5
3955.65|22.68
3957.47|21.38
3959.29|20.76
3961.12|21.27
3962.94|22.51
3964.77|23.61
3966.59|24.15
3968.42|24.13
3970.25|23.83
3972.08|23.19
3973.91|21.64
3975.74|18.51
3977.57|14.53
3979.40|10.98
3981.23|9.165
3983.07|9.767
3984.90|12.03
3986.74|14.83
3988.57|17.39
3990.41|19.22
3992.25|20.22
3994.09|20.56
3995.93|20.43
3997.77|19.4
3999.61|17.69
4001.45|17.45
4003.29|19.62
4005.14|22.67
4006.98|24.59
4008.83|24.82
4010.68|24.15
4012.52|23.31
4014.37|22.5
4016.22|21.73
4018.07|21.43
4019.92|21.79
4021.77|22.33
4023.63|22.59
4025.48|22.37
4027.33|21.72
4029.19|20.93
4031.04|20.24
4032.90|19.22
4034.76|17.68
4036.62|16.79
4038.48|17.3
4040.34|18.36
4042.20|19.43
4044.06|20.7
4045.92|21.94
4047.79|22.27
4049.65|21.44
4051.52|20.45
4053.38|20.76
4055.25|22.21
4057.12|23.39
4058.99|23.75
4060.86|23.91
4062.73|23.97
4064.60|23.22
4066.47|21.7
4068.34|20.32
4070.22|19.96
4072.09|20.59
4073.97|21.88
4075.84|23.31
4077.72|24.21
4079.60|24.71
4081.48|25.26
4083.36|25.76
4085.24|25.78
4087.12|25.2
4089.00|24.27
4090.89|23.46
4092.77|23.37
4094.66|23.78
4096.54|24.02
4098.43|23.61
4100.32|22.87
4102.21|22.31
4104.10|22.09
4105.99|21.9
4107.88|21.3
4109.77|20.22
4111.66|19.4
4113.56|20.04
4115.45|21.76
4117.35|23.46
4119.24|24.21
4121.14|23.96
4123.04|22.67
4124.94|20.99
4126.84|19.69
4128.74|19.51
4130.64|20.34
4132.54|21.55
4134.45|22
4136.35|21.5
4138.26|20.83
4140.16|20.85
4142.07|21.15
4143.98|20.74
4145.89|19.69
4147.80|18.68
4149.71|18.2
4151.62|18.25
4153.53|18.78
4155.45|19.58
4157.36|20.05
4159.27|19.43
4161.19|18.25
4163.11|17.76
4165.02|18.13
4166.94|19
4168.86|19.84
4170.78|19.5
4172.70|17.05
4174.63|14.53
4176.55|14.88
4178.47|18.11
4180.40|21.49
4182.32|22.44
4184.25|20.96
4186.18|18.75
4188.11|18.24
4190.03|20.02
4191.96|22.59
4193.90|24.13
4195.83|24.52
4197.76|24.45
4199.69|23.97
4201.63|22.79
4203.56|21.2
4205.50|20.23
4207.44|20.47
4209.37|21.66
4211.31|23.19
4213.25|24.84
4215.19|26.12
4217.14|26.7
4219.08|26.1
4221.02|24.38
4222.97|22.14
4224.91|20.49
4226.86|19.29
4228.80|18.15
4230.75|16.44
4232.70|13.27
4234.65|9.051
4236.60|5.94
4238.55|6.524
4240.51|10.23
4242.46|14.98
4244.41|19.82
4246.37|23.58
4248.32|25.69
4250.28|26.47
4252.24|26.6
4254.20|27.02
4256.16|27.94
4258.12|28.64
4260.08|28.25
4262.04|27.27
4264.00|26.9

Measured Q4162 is 5.5 Ang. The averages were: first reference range 20.8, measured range 18.3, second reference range 22.7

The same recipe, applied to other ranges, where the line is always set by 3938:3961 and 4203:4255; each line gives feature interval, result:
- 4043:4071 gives -0.58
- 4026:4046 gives 2.12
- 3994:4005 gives 1.37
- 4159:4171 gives 1.05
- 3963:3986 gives 4.35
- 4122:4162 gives 1.22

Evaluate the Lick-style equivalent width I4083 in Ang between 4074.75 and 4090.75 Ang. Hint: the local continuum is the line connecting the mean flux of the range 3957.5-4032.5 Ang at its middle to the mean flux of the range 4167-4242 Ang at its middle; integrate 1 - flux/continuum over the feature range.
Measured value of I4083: -3.89 Ang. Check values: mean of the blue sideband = 20.1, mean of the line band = 24.7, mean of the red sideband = 19.5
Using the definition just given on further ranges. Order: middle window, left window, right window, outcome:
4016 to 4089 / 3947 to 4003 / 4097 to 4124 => -2.7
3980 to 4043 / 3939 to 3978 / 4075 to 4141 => 8.3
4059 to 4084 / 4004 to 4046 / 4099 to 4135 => -1.8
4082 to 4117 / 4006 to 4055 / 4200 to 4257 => -3.3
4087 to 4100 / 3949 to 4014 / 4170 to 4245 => -2.7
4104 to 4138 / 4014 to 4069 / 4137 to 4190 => -2.8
